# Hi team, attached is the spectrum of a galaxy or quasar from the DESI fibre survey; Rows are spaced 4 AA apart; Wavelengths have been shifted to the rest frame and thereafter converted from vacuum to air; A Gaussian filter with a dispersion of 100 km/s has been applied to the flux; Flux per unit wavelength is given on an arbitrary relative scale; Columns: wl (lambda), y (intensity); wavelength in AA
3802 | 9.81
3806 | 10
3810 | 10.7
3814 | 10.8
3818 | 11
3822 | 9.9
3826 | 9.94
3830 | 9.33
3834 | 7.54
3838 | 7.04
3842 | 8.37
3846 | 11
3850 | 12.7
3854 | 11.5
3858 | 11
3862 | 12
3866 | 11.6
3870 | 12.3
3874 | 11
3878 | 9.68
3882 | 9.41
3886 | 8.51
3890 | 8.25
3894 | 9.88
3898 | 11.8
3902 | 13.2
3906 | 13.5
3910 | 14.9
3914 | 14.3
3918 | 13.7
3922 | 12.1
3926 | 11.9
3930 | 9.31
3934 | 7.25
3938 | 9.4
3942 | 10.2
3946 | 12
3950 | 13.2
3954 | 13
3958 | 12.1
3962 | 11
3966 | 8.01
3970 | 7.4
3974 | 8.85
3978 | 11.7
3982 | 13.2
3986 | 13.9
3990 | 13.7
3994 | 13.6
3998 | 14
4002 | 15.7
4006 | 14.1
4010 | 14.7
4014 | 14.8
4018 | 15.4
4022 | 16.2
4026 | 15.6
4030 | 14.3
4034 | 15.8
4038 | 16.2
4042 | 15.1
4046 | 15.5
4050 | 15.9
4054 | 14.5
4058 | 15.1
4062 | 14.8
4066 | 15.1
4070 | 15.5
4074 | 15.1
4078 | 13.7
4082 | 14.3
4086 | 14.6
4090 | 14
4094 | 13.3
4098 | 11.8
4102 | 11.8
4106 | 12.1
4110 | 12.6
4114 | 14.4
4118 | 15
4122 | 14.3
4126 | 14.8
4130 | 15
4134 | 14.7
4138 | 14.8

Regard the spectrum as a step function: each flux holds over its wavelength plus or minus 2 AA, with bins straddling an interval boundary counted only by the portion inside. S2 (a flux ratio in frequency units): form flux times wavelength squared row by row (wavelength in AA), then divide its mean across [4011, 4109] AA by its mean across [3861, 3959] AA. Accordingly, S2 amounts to 1.38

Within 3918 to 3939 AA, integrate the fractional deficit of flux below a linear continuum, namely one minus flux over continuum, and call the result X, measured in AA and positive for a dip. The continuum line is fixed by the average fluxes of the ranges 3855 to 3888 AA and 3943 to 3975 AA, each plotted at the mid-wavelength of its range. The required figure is 0.7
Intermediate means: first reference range 10.7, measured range 10.4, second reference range 10.7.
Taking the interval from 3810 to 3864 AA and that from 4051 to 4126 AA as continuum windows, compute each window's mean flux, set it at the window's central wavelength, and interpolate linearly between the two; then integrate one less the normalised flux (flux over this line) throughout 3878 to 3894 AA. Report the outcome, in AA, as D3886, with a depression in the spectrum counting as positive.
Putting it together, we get 2.8 AA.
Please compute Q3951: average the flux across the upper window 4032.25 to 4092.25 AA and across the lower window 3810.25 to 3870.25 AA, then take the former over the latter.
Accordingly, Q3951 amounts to 1.45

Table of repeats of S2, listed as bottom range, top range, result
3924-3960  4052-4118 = 1.37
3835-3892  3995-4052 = 1.61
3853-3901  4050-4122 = 1.47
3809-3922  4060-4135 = 1.44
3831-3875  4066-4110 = 1.46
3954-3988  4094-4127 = 1.31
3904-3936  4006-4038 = 1.33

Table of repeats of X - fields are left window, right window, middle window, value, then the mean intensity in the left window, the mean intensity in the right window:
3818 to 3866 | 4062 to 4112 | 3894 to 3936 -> -3.41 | 10.1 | 13.7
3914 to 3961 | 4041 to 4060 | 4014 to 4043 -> -2.01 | 11.4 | 15.2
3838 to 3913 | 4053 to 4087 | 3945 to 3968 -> 1.93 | 11.1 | 14.8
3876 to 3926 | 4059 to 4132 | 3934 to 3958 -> 1.85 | 11.6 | 14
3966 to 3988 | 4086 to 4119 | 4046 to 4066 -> -4.67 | 10.7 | 13.2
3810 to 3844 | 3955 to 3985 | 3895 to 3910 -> -4.43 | 9.33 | 10.5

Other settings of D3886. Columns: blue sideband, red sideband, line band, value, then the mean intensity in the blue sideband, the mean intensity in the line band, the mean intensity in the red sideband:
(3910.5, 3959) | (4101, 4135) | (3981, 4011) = -4.2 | 11.6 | 14.1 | 13.9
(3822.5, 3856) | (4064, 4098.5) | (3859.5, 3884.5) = -1.6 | 9.69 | 10.9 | 14.3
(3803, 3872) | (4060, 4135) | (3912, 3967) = 2.3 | 10.4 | 11.3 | 14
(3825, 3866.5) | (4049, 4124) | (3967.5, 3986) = 2.5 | 10.1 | 10.6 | 14.1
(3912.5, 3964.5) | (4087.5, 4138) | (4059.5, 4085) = -3.0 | 11.4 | 14.8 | 13.7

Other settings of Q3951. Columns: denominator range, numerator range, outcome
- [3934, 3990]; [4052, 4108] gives 1.27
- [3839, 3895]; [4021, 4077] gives 1.46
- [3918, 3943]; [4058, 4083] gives 1.43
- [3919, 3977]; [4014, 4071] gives 1.46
